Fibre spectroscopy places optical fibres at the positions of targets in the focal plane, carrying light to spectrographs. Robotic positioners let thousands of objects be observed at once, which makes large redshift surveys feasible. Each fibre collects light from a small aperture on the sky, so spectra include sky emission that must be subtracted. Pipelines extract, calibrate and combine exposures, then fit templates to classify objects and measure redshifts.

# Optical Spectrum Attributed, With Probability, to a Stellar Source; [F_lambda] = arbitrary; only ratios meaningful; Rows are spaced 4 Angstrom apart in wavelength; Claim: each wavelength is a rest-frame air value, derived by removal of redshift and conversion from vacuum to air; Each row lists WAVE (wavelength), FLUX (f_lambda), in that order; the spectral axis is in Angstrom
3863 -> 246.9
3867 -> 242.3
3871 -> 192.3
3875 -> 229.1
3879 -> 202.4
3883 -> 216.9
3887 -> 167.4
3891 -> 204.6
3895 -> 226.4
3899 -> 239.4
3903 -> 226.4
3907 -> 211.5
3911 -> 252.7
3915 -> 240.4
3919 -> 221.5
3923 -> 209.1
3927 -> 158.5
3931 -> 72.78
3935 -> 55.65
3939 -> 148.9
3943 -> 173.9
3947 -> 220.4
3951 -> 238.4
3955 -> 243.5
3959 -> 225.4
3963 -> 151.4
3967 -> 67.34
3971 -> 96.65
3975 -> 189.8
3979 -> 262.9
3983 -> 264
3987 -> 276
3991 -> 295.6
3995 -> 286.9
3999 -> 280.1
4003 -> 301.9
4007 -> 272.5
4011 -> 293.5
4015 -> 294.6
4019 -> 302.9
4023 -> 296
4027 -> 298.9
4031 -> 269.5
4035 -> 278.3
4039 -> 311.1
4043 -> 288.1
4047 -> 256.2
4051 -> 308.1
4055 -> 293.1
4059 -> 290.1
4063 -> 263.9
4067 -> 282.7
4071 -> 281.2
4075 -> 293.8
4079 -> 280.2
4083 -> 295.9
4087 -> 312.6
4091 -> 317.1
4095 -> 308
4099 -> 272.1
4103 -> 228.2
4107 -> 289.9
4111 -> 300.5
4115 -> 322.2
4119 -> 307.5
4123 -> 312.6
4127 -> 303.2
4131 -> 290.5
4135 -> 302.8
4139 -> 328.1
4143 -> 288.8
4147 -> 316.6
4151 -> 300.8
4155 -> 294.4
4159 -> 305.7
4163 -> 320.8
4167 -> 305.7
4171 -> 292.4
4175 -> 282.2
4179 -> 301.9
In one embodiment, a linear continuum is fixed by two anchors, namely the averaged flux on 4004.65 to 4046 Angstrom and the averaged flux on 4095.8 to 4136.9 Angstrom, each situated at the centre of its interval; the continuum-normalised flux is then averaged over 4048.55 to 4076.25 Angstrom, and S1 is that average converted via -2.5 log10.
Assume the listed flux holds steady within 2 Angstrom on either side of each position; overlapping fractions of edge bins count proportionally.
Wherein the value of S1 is 0.02 mag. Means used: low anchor 290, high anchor 293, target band 287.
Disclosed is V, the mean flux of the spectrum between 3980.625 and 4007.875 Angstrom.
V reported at 283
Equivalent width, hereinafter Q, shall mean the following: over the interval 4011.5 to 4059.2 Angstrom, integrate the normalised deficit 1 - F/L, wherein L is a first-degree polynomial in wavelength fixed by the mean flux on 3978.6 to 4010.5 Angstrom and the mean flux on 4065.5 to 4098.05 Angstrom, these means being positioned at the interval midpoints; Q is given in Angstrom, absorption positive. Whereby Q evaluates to -0.4 Angstrom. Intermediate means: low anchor 281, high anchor 296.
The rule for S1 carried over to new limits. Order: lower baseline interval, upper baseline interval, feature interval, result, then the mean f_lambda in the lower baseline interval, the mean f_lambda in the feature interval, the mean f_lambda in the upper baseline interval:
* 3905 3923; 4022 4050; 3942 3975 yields 0.36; 229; 178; 286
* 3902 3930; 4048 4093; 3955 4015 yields 0.06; 212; 236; 292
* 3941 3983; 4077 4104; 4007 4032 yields -0.24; 191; 292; 290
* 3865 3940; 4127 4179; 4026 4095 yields -0.11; 196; 290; 302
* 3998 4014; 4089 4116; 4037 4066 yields 0.01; 288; 287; 290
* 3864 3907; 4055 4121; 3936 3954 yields 0.24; 215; 190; 290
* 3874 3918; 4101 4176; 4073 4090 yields -0.06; 220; 297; 300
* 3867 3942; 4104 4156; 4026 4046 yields -0.12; 194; 287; 303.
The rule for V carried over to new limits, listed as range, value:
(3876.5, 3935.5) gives 198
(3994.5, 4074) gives 288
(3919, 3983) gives 172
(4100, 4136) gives 294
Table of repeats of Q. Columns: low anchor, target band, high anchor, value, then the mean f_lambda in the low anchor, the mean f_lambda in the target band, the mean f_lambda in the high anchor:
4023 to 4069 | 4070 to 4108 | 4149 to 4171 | 0.6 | 286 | 288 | 304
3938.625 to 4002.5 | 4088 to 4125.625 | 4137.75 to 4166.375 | -1.5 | 218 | 296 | 307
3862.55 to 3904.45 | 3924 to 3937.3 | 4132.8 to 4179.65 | 7.2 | 216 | 105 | 303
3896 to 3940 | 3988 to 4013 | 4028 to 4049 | -3.6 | 187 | 288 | 282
